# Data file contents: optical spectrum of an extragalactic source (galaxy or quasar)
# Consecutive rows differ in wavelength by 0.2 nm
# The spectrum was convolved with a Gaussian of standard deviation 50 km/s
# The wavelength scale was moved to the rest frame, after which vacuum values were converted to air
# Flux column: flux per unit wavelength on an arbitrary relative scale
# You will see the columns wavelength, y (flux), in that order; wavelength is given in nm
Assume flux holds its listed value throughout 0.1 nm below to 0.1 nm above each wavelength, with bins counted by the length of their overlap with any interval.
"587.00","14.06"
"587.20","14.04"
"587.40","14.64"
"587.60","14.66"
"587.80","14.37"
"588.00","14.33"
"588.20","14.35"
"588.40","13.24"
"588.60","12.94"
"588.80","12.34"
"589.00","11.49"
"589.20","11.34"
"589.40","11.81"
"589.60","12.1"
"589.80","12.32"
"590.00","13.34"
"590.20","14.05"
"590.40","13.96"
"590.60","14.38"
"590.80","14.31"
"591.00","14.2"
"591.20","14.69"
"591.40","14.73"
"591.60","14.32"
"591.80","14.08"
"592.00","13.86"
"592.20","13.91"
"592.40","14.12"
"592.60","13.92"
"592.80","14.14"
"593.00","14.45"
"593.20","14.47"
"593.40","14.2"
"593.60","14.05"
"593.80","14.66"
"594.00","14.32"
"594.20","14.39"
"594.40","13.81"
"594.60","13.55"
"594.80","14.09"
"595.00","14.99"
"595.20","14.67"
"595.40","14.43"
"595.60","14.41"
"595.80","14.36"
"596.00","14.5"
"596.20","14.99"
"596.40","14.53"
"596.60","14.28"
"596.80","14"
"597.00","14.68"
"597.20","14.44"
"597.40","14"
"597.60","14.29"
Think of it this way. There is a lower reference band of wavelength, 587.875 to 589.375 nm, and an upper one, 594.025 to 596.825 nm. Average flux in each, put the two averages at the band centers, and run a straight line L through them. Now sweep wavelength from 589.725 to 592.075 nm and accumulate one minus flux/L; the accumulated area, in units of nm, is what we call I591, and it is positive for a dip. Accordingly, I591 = -0.12 nm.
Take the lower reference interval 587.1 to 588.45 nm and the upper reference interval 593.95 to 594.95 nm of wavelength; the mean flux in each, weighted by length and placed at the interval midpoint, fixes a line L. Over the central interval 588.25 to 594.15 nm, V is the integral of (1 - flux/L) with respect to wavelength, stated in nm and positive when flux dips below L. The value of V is 0.21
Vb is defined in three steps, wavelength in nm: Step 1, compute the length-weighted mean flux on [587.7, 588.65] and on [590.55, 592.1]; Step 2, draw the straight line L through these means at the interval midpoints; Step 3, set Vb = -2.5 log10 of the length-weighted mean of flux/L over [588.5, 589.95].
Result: 0.16 mag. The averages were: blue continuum 13.9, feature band 12.1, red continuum 14.3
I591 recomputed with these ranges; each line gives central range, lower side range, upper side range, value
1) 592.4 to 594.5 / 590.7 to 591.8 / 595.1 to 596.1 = 0.03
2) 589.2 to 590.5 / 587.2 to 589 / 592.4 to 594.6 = 0.10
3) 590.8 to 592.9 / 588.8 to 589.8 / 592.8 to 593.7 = -0.13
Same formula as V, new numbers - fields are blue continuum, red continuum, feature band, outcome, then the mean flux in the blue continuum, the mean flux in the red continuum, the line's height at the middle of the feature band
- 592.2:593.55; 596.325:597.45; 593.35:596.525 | -0.025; 14.2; 14.3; 14.3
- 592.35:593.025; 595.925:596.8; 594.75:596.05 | -0.009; 14.1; 14.5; 14.4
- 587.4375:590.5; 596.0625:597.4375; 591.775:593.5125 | -0.047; 13.1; 14.4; 13.8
